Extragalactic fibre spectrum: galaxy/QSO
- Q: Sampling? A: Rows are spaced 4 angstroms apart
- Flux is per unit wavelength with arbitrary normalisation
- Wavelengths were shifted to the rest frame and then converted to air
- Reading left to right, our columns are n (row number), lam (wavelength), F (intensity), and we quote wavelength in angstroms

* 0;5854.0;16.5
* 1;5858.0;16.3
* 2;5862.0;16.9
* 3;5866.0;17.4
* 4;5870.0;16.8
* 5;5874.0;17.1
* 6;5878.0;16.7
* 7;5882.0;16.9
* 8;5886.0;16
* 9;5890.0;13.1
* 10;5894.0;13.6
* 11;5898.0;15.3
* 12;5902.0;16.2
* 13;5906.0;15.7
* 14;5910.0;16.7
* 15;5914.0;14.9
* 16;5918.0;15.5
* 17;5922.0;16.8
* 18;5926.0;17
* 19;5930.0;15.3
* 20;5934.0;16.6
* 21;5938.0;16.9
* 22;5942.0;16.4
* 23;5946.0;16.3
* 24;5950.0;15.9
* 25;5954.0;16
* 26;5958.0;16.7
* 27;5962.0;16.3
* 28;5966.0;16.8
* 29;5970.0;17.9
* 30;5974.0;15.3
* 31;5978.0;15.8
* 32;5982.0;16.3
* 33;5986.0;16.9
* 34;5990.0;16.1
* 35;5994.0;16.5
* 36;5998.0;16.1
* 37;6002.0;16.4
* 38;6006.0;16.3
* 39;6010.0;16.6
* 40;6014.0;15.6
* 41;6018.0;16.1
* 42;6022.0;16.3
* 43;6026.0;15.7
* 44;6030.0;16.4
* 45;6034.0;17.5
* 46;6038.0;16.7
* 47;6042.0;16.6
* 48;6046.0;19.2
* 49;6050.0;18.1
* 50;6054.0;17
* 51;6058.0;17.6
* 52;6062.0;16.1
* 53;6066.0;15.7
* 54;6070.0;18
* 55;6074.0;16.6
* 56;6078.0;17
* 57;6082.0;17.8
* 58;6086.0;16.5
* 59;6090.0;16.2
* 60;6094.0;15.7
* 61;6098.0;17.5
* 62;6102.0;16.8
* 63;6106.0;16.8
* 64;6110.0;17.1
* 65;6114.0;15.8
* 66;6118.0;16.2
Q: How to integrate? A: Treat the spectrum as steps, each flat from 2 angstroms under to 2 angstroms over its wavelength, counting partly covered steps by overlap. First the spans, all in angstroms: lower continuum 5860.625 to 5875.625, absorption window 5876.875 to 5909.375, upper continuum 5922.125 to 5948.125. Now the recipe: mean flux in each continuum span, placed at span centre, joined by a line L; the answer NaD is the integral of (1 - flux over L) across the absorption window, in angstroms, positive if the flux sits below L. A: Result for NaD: 2.6 angstroms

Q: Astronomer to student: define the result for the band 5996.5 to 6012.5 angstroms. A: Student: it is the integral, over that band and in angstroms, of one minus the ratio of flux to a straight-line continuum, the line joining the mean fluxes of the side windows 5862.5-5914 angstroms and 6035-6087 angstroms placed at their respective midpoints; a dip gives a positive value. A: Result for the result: 0.41 angstroms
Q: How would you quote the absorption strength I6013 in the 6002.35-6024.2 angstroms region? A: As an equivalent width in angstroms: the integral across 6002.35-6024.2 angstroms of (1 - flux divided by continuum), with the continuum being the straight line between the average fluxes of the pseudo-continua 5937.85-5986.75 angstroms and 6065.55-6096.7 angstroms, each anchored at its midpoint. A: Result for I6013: 0.5 angstroms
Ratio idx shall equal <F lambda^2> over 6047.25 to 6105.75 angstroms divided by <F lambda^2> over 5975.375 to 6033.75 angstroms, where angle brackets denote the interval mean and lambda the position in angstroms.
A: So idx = 1.1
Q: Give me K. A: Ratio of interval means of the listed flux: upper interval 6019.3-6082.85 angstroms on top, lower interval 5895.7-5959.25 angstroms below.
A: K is 1.1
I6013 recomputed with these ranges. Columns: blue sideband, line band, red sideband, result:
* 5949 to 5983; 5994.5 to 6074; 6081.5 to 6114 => -1.0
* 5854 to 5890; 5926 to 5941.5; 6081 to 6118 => 0.2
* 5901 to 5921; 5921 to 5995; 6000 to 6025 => -1.9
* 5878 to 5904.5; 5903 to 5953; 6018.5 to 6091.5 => -1.6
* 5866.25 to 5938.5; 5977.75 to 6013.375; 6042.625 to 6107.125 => 0.5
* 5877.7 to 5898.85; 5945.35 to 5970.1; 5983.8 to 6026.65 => -1.0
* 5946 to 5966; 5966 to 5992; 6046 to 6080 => 0.1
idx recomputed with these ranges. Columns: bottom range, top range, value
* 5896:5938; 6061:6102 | 1.10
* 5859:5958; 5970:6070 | 1.07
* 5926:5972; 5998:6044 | 1.02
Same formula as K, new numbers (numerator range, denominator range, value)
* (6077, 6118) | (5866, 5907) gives 1.05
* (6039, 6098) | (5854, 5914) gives 1.06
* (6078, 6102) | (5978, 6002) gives 1.03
